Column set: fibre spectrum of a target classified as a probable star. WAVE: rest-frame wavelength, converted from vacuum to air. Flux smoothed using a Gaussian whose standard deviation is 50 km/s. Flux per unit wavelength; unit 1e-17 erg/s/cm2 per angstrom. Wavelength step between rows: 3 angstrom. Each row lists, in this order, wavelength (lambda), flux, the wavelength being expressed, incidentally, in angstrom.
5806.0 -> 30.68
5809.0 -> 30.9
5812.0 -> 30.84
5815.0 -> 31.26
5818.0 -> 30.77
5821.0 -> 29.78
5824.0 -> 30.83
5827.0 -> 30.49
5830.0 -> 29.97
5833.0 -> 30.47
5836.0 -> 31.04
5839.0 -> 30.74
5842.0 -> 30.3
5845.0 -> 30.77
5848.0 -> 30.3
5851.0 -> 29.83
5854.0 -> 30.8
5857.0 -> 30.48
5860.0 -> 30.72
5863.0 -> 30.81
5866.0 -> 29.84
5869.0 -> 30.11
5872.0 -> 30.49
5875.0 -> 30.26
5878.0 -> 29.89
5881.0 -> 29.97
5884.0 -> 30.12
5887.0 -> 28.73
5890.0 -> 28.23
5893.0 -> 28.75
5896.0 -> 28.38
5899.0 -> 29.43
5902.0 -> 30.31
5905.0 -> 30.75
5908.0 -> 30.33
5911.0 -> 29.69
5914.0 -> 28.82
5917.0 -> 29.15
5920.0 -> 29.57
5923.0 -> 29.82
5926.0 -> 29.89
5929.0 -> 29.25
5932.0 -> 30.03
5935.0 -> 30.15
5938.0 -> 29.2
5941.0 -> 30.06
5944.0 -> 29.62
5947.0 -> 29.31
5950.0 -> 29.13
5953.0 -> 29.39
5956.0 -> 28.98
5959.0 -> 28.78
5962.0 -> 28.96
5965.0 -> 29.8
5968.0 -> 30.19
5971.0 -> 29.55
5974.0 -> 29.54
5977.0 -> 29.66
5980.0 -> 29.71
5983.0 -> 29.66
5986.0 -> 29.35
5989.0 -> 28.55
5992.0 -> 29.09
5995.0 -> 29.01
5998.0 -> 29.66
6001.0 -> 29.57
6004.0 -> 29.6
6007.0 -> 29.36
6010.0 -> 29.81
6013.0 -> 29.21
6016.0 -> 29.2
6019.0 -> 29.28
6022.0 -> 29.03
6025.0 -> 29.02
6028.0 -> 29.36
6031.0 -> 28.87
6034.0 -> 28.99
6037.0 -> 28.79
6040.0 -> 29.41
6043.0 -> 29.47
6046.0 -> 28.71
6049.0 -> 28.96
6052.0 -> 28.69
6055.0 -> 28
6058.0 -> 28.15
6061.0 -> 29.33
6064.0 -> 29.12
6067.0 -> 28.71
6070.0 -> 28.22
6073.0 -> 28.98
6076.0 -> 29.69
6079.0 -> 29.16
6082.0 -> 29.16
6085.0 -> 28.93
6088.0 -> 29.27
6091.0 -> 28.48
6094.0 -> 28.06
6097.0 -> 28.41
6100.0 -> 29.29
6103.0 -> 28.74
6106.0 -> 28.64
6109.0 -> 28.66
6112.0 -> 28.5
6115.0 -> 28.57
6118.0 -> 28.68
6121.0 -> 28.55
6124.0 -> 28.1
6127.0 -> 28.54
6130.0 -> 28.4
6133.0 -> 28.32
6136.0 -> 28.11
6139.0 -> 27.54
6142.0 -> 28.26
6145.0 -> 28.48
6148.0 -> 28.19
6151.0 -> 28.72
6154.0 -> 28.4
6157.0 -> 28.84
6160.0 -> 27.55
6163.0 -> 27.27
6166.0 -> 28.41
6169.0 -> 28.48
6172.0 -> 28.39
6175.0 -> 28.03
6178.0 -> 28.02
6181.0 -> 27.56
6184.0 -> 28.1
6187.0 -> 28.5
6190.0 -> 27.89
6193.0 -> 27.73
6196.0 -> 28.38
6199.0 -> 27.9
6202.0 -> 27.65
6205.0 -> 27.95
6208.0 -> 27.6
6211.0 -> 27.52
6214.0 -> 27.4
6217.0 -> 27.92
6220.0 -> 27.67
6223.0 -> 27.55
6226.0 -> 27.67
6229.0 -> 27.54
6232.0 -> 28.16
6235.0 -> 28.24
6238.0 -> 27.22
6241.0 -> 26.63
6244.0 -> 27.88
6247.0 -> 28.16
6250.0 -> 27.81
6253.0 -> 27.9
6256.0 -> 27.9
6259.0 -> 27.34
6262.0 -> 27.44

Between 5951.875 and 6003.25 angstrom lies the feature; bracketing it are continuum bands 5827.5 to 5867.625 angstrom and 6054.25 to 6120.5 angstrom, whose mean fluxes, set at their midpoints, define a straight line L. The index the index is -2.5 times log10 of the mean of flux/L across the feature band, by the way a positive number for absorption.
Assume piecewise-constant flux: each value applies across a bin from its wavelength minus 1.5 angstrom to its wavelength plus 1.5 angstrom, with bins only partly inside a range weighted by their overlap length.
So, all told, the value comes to 0.006 mag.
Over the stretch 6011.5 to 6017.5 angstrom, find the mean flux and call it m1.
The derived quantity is 29.2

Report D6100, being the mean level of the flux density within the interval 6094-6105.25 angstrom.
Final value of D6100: 28.7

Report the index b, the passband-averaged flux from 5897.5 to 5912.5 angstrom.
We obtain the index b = 30.1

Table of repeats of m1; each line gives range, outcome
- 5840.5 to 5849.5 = 30.5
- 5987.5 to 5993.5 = 28.8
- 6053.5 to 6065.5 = 28.7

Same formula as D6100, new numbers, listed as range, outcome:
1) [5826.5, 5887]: 30.3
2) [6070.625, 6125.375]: 28.8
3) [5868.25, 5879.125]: 30.2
